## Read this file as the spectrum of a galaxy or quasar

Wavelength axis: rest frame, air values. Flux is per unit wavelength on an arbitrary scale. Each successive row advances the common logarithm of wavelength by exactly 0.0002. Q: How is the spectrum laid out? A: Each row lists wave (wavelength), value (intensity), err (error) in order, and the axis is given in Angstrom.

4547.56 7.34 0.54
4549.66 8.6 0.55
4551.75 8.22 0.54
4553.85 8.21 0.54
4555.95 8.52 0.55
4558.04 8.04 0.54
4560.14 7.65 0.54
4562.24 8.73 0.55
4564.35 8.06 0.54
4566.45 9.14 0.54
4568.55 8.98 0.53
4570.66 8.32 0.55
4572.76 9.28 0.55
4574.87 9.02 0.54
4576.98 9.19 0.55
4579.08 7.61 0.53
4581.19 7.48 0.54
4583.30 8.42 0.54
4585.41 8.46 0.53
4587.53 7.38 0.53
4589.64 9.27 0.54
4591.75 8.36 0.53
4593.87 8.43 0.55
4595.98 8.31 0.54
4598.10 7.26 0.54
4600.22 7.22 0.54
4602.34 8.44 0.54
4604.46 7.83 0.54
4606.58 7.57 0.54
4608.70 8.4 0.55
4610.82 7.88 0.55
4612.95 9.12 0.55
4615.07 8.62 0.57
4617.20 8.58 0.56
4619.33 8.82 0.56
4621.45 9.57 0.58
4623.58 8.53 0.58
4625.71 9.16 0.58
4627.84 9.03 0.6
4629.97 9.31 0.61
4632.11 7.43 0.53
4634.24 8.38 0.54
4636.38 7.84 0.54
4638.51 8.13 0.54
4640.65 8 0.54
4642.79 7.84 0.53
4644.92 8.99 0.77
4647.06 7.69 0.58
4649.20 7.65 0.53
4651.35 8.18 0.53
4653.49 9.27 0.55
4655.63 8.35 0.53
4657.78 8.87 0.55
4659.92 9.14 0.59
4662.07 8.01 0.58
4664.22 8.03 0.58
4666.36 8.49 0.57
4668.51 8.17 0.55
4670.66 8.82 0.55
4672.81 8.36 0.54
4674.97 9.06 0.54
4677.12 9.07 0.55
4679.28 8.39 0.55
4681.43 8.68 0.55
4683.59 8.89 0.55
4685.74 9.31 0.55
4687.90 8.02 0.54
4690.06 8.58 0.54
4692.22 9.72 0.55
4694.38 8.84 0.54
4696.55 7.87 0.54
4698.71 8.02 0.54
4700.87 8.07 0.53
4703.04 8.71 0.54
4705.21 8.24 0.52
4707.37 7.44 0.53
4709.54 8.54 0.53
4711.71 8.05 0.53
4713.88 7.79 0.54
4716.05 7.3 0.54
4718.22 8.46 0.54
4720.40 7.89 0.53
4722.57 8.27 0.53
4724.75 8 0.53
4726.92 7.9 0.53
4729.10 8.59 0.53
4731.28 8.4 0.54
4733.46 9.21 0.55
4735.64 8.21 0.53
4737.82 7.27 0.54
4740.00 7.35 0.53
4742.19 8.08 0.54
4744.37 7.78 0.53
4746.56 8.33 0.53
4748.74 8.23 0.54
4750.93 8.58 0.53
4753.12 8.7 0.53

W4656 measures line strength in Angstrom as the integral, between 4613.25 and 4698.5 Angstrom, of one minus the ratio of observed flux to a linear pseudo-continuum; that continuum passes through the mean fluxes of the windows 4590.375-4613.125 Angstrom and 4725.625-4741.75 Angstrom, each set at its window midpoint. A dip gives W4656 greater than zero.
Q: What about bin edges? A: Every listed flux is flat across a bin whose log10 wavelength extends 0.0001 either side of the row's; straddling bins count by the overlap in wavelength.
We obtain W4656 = -5.00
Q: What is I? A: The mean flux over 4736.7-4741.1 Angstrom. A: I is 7.31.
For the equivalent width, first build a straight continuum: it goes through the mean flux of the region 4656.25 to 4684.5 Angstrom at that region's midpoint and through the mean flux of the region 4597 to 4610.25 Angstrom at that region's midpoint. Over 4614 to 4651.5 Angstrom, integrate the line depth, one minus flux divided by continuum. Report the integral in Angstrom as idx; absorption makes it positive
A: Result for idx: -1.4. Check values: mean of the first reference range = 7.79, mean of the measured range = 8.44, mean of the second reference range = 8.61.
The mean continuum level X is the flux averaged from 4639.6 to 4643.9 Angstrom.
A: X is 7.94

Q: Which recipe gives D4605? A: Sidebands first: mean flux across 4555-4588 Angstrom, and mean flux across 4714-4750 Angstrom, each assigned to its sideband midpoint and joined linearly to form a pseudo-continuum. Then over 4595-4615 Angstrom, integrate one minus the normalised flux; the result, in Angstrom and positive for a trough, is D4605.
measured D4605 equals 0.7 Angstrom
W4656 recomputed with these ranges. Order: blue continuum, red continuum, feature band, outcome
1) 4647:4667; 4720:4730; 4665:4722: -1.0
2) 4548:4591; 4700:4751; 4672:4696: -1.8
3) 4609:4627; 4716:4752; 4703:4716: 0.4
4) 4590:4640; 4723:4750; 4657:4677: -0.7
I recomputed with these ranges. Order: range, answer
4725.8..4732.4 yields 8.3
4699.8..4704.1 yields 8.38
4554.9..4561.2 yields 8.08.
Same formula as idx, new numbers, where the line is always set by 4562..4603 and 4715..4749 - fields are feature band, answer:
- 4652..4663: -0.7 Angstrom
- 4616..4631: -1.3 Angstrom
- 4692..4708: -0.4 Angstrom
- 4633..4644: 0.3 Angstrom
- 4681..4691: -0.7 Angstrom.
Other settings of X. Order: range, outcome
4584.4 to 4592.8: 8.37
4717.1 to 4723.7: 8.19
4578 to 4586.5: 8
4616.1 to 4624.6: 8.87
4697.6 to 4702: 8.06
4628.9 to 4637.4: 8.24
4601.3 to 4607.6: 7.95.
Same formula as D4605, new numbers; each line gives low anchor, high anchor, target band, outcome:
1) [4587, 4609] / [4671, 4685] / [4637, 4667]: 0.7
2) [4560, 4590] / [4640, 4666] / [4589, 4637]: 0.0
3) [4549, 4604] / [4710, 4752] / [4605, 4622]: -0.5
